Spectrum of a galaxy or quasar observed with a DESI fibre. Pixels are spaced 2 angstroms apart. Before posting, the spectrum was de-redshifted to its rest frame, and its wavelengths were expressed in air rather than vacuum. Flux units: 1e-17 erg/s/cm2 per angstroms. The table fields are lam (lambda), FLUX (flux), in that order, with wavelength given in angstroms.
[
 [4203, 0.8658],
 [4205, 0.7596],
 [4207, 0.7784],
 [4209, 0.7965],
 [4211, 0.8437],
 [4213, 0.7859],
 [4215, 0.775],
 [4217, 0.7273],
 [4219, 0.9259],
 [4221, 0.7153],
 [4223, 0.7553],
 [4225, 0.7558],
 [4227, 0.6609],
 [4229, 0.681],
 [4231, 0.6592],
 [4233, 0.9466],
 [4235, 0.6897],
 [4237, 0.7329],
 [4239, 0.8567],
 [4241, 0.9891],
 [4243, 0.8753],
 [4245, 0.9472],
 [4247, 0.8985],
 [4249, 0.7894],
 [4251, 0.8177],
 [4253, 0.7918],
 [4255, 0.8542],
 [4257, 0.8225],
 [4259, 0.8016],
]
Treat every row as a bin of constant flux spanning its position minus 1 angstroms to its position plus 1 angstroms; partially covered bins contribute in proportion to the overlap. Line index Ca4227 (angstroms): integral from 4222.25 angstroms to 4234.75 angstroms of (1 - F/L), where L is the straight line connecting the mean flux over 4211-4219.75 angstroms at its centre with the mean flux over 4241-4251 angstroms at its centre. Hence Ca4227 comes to 1.47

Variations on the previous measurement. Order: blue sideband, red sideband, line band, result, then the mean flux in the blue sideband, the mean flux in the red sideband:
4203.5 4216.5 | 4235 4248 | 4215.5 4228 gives 0.9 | 0.79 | 0.868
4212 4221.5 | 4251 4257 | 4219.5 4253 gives 0.3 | 0.79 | 0.822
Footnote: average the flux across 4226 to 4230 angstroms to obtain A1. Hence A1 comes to 0.671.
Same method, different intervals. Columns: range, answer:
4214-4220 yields 0.809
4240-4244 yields 0.932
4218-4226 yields 0.788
